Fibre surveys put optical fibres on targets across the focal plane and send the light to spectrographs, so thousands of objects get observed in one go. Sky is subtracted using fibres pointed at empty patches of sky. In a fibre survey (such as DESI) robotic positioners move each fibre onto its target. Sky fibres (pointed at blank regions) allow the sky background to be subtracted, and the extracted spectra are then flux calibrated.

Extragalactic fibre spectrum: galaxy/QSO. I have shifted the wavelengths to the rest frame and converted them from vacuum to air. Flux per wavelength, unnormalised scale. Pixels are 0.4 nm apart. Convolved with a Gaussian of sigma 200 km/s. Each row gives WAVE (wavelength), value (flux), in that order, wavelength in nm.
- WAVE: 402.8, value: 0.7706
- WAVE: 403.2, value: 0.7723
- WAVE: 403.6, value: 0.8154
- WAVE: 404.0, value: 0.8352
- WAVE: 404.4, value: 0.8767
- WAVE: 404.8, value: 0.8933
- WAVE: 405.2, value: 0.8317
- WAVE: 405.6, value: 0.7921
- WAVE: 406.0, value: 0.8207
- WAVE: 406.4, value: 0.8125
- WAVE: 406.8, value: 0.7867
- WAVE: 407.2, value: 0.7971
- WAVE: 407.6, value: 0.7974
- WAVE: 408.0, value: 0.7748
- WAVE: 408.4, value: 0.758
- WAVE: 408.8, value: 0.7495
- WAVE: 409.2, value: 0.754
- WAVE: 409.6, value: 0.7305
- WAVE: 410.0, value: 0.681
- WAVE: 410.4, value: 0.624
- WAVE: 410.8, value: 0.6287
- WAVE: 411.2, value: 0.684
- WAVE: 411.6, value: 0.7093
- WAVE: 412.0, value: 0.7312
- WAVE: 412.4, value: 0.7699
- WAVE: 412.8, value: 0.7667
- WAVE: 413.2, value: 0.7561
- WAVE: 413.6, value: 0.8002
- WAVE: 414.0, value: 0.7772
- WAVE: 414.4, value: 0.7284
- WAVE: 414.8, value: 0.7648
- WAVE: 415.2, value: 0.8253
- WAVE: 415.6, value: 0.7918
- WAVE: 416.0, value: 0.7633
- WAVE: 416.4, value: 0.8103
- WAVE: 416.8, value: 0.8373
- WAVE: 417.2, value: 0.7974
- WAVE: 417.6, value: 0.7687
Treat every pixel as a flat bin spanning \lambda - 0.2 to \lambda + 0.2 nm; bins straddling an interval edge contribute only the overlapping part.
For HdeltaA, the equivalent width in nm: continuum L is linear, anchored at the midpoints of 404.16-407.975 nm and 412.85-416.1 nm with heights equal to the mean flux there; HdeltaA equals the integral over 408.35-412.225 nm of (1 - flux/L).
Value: 0.46 nm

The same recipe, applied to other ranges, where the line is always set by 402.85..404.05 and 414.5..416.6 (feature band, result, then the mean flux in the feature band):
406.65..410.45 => 0.22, 0.75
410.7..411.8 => 0.16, 0.678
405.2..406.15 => -0.02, 0.811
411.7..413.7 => 0.08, 0.76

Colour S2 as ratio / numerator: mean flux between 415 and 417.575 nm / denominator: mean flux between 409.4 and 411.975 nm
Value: 1.2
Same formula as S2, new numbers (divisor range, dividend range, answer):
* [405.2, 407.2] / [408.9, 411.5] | 0.85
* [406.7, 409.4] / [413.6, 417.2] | 1.02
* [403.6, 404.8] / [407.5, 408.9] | 0.90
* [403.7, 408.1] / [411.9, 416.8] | 0.95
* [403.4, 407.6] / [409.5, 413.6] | 0.86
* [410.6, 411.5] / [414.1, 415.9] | 1.17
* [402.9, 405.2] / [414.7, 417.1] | 0.96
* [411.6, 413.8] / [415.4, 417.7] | 1.05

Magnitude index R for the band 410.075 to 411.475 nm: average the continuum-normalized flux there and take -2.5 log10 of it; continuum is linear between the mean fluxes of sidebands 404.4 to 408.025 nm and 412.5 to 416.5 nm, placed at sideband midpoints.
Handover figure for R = 0.22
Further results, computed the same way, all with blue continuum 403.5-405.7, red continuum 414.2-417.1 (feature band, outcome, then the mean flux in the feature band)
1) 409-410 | 0.13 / 0.73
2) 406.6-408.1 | 0.05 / 0.79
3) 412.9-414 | 0.03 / 0.777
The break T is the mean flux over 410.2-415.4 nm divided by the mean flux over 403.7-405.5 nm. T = 0.86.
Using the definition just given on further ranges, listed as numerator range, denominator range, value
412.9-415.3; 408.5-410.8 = 1.10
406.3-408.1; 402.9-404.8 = 0.96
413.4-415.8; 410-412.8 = 1.12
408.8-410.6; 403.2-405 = 0.83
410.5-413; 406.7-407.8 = 0.90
